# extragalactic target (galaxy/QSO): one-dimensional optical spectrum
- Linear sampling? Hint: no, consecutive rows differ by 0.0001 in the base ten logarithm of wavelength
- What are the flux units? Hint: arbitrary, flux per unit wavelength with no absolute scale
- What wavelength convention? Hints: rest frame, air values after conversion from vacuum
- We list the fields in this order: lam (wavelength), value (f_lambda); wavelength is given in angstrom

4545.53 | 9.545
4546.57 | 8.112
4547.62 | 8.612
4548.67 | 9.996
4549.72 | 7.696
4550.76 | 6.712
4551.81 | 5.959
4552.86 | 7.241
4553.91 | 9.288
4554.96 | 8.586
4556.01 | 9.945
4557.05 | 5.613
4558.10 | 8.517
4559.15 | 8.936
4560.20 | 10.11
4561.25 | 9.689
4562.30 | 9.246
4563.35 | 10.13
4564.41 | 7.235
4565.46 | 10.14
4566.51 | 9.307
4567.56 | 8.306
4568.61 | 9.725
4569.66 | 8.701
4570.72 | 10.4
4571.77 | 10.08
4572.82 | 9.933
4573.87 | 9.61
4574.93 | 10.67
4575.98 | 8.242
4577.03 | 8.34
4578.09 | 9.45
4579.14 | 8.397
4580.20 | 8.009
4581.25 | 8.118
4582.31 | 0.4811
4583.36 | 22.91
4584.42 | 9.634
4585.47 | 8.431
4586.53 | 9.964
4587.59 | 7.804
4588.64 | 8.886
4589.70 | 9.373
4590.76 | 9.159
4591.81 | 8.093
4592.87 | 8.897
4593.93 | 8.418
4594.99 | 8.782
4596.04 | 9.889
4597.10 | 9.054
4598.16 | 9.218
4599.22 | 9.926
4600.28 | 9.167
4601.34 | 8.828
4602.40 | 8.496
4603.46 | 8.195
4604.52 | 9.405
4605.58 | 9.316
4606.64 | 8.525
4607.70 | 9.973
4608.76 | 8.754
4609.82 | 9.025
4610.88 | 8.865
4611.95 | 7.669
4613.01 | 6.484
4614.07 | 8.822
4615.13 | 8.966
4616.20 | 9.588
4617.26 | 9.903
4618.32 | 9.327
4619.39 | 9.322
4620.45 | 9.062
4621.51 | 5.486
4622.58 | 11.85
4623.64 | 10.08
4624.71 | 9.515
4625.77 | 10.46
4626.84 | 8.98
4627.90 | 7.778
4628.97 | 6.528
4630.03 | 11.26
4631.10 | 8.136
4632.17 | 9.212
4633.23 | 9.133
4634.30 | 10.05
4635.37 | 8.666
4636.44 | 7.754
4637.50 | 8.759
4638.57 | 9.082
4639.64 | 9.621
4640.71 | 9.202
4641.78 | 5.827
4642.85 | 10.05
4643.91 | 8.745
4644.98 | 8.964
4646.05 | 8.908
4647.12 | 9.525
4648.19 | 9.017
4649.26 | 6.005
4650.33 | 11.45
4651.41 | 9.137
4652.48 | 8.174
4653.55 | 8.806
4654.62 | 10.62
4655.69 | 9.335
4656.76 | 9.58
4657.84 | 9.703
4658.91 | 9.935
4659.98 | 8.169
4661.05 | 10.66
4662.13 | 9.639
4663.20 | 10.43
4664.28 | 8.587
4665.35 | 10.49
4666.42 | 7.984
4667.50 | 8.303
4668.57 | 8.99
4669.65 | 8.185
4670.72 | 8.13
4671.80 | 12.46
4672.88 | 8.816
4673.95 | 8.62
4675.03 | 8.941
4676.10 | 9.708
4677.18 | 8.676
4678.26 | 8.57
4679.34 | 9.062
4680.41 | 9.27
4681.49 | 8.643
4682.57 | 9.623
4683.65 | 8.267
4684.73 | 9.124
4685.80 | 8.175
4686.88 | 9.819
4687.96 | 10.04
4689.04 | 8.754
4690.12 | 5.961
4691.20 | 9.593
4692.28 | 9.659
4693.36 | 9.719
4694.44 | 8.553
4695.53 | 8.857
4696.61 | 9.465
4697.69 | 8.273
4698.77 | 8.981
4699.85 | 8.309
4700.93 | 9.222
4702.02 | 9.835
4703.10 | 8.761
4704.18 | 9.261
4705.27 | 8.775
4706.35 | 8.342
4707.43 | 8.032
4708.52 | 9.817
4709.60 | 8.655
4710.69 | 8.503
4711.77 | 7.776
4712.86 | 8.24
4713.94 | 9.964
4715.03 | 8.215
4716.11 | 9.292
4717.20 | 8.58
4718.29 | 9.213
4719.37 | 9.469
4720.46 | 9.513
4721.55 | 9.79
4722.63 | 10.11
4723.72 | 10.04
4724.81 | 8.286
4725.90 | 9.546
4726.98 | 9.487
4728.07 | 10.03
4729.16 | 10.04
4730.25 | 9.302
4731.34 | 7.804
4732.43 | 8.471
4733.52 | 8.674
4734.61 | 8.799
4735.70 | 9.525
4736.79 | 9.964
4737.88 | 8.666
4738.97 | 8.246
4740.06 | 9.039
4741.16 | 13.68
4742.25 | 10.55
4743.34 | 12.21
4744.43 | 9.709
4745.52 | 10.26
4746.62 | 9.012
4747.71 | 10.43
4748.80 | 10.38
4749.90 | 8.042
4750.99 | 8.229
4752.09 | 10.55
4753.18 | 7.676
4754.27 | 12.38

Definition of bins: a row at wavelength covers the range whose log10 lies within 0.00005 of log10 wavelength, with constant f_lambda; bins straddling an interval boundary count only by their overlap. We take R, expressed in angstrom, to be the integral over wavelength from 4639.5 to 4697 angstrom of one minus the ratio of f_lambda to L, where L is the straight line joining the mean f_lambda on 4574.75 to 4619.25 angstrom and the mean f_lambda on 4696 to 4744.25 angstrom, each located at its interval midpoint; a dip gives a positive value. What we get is 0.5 angstrom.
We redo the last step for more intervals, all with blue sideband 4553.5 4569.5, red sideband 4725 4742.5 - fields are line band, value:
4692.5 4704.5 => 0.4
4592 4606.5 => 0.1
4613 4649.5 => 1.0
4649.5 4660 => -0.3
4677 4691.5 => 0.8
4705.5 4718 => 0.9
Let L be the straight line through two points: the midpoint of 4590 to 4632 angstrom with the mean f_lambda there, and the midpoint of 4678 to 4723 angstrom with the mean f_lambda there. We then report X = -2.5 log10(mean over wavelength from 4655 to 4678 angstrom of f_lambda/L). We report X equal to -0.04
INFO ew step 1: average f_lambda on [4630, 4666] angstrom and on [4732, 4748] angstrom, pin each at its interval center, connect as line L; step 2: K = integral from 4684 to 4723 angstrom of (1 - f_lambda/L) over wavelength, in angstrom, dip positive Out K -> 2.5 angstrom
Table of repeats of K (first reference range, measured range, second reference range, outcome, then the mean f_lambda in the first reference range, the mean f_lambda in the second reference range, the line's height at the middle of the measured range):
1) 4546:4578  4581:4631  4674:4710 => -1.1 angstrom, 8.85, 8.93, 8.87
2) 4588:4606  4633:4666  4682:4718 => -0.9 angstrom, 9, 8.86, 8.93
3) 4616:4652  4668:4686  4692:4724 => 0.0 angstrom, 9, 9.03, 9.02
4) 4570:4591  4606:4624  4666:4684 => 0.6 angstrom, 9.39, 8.97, 9.23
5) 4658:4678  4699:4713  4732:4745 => 1.2 angstrom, 9.26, 9.81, 9.56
